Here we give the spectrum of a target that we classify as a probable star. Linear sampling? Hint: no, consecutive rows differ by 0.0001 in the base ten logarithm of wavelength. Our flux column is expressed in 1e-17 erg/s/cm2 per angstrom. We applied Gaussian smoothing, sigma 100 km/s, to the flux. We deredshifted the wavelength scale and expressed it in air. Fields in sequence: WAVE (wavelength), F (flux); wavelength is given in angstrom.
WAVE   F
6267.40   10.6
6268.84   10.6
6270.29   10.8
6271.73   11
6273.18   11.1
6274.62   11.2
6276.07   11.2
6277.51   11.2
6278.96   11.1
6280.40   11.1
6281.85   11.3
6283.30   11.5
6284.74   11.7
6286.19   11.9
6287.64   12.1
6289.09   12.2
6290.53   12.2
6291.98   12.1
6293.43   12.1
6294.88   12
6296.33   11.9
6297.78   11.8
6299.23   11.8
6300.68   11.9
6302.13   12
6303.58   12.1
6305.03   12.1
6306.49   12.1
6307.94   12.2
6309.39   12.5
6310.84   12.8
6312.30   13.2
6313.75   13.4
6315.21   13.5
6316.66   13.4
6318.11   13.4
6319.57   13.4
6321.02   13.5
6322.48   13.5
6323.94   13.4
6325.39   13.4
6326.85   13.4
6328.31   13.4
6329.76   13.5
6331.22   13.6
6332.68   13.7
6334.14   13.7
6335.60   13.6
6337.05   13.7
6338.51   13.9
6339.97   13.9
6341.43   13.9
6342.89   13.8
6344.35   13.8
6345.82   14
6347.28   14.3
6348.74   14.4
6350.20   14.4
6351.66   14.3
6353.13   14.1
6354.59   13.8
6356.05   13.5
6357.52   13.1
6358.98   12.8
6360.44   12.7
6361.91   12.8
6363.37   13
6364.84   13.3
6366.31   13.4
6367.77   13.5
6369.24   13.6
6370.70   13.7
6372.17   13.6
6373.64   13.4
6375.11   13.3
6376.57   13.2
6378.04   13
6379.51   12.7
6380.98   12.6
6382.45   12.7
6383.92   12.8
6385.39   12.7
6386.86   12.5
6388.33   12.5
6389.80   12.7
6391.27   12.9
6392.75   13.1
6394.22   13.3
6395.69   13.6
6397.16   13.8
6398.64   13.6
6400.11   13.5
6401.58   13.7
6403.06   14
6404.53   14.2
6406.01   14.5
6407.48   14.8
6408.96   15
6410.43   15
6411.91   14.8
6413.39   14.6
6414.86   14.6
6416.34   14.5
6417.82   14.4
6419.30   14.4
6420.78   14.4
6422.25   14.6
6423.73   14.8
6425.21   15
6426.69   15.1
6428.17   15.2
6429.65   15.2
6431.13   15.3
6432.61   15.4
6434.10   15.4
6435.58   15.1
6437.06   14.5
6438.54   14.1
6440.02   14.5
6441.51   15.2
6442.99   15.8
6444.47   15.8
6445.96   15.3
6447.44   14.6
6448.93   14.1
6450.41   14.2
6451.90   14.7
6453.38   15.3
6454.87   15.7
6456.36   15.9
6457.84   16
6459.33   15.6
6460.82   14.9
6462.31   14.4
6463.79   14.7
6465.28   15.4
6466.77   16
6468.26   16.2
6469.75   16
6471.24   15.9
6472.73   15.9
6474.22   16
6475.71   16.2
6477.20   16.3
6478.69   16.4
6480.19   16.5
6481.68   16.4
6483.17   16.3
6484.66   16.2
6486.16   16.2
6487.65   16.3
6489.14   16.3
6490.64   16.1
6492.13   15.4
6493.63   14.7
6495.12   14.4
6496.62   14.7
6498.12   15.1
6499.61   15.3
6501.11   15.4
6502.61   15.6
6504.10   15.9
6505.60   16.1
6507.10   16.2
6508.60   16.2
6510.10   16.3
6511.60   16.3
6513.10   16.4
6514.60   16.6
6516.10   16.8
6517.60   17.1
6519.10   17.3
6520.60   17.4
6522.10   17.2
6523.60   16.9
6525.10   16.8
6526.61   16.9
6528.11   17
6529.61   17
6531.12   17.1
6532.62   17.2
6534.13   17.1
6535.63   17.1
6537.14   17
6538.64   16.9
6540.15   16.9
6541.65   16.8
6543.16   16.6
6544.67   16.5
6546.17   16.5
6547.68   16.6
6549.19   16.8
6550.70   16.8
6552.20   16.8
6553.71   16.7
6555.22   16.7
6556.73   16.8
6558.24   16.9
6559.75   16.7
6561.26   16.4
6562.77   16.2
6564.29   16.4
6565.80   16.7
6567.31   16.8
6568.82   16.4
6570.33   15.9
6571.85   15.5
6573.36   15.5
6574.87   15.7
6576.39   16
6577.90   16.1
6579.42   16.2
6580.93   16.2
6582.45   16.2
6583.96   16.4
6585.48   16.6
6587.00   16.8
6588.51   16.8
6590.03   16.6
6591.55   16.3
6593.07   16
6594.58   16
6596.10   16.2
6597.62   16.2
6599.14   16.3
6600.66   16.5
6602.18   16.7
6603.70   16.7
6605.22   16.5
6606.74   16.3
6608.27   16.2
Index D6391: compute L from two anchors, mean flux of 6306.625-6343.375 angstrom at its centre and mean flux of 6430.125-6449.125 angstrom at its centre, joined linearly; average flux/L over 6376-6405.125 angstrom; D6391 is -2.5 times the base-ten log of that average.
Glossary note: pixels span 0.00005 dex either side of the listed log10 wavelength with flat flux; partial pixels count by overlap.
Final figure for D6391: 0.094 mag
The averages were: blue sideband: 13.4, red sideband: 15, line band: 13.1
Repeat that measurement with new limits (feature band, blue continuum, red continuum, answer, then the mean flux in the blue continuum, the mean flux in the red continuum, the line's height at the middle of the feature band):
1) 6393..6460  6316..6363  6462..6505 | 0.01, 13.6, 15.7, 14.9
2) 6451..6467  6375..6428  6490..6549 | -0.02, 13.8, 16.4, 15.1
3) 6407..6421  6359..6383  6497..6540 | -0.04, 13.1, 16.6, 14.1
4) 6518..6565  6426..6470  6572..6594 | -0.06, 15.2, 16.2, 15.9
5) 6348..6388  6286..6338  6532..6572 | 0.03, 12.8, 16.7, 13.7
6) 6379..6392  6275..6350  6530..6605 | 0.10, 12.8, 16.5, 13.8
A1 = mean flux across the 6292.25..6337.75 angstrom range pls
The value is 12.9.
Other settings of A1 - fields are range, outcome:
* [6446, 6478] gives 15.4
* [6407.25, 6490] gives 15.3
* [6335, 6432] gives 13.8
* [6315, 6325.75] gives 13.4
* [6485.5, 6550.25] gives 16.4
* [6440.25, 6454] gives 15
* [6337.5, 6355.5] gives 14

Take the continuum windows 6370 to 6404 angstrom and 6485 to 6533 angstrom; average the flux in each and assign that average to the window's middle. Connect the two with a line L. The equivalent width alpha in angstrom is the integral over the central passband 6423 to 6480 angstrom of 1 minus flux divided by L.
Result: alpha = -2.05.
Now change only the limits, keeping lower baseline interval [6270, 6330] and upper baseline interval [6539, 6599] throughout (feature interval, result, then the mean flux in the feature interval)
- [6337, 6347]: -0.75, 13.9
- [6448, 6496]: -2.29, 15.6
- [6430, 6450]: -0.79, 15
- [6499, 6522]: -1.24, 16.4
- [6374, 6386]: 0.54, 12.9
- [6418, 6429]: -0.46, 14.8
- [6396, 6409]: -0.19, 14.1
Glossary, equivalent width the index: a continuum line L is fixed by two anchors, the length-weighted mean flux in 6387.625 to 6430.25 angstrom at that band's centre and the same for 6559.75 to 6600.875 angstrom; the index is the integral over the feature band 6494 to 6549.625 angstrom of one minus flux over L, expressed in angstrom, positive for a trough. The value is -3.3 angstrom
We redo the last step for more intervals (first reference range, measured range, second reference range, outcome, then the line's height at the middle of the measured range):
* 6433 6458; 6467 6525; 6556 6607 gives -2.2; 15.5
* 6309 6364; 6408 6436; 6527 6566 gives 0.0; 14.9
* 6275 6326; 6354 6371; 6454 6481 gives 0.4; 13.6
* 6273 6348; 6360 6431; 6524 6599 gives 1.2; 14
